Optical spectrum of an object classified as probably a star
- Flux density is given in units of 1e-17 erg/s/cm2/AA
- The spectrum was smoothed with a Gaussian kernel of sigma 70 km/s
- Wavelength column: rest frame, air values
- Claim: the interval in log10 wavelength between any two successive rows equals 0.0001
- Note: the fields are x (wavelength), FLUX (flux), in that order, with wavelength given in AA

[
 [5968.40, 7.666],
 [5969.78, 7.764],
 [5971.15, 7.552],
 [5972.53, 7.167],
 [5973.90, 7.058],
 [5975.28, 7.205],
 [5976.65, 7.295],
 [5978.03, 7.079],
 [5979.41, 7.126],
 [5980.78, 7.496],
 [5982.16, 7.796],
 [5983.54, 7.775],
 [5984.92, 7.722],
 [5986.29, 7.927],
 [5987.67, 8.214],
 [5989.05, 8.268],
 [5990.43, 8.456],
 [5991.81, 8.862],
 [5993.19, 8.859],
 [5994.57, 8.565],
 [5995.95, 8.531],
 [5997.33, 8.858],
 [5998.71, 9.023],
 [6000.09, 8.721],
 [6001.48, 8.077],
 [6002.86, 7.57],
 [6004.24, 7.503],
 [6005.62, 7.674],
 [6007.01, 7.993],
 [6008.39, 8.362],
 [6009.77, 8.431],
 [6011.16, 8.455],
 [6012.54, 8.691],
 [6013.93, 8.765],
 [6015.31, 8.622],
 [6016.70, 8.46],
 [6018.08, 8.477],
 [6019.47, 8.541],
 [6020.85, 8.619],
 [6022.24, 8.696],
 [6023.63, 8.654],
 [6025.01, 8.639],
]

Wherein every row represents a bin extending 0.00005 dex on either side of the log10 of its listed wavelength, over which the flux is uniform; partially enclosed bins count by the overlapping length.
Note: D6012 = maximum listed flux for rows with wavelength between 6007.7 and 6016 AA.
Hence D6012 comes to 8.765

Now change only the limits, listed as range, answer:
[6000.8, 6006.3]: 8.077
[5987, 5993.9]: 8.862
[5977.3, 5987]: 7.927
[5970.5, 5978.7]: 7.552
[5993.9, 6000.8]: 9.023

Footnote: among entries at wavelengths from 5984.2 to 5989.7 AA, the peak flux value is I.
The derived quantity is 8.268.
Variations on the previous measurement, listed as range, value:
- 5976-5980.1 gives 7.295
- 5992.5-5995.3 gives 8.859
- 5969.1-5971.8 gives 7.764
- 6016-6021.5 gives 8.619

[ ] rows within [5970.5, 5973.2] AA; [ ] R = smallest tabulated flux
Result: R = 7.167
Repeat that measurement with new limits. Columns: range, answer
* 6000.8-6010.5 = 7.503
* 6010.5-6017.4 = 8.455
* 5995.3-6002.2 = 8.077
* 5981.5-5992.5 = 7.722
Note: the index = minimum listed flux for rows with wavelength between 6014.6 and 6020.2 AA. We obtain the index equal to 8.46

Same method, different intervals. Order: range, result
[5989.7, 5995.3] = 8.456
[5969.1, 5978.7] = 7.058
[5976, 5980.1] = 7.079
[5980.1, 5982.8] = 7.496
